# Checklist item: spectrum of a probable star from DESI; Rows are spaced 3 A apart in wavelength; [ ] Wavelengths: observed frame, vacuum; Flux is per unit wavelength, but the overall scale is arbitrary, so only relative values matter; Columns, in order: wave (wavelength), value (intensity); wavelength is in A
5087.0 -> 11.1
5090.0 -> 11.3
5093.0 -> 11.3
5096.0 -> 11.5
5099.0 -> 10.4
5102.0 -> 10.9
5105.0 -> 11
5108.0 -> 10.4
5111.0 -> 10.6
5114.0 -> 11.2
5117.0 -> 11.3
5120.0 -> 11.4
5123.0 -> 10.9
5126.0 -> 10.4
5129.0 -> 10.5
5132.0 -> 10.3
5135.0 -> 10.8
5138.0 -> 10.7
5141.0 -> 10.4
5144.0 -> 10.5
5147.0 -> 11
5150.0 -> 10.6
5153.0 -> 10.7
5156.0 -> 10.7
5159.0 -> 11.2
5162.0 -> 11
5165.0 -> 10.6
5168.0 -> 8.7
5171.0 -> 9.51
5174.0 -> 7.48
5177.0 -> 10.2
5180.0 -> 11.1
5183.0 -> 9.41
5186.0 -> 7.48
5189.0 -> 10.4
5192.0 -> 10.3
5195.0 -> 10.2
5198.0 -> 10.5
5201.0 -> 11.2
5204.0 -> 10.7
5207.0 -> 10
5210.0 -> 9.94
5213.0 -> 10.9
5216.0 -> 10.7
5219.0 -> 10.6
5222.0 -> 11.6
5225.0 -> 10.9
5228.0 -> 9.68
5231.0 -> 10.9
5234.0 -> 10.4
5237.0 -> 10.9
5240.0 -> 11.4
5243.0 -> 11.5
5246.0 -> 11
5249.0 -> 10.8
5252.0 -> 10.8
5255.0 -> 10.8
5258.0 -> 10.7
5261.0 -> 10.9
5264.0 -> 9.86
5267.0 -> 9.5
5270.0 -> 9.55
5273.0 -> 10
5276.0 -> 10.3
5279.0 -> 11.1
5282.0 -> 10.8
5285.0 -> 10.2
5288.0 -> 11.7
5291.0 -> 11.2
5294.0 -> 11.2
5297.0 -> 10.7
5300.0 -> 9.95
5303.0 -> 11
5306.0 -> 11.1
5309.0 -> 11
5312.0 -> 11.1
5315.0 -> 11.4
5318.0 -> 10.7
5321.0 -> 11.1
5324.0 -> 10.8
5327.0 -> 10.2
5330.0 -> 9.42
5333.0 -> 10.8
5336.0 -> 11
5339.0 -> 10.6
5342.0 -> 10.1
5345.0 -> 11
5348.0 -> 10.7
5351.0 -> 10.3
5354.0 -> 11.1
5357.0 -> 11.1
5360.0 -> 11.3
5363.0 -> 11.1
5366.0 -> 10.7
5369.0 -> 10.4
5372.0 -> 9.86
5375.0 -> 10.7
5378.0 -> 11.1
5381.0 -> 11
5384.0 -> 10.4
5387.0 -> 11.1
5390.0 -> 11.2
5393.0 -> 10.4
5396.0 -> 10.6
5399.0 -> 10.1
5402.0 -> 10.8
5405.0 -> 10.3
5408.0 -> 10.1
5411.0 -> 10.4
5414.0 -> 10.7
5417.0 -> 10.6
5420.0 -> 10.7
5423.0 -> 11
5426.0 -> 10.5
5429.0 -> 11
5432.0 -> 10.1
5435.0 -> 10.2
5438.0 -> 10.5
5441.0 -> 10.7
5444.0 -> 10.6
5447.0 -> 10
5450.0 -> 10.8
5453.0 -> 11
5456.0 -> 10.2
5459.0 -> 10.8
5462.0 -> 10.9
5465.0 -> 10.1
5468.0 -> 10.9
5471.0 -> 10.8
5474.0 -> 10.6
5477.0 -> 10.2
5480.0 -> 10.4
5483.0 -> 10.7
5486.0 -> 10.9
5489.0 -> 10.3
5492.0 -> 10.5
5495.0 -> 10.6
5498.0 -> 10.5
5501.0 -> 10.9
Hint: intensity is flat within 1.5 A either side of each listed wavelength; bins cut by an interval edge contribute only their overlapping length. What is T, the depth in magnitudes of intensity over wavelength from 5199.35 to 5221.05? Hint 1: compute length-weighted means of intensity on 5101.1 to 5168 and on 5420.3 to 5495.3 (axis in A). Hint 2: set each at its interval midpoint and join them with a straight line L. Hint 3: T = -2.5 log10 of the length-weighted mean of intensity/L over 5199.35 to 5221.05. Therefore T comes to 0.01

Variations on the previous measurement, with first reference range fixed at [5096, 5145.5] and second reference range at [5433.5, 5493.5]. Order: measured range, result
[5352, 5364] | -0.05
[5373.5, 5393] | -0.03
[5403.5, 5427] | 0.00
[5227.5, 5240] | 0.00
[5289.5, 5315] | -0.03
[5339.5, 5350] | 0.00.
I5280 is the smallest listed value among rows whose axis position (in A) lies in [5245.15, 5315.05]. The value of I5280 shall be 9.5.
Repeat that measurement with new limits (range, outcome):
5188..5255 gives 9.68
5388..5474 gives 10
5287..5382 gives 9.42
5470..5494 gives 10.2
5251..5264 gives 9.86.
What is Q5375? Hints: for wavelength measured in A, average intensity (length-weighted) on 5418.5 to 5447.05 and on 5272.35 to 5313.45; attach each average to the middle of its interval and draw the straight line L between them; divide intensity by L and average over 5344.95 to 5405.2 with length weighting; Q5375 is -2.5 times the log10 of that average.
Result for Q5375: -0.006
